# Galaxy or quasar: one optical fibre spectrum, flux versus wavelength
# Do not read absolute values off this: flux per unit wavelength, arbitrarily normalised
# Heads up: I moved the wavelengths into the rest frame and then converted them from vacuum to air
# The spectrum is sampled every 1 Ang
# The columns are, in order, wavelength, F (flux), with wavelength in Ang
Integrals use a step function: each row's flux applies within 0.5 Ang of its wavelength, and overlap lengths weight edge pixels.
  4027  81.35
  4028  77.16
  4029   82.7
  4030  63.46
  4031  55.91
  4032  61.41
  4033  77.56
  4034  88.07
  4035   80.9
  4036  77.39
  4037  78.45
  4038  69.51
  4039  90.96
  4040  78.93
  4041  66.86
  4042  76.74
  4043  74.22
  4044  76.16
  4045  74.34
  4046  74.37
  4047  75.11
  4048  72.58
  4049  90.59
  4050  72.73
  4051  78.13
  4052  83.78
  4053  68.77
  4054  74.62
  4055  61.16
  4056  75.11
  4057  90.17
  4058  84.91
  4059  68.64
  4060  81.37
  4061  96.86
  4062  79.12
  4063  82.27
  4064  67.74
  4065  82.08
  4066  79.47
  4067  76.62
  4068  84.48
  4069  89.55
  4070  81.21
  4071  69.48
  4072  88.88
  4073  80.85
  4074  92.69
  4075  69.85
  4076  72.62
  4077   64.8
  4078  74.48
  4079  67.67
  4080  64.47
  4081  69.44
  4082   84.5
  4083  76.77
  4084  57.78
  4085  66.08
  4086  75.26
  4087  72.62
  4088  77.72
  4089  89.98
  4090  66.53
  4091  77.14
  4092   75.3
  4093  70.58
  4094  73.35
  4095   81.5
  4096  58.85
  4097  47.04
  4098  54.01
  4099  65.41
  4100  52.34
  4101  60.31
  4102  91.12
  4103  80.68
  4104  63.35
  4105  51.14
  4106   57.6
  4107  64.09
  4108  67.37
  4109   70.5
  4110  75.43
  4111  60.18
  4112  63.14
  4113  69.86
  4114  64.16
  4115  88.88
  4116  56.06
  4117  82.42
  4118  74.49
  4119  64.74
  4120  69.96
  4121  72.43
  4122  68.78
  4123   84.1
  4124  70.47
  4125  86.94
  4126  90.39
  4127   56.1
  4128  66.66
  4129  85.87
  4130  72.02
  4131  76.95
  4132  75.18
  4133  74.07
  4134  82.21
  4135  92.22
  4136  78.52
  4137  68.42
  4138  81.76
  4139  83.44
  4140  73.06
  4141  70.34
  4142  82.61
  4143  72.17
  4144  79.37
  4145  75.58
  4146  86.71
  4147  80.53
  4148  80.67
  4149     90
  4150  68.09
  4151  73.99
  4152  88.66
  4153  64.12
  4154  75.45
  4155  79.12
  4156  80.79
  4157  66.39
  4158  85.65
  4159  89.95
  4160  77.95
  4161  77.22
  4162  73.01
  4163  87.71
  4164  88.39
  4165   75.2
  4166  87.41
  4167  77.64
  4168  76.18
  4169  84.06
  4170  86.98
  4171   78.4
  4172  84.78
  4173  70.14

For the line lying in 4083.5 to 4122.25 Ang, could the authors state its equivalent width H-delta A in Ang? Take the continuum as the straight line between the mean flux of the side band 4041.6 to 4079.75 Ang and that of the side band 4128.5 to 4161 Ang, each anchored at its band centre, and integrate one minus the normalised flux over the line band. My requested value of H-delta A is 4.7 Ang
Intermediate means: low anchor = 77.7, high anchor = 78.5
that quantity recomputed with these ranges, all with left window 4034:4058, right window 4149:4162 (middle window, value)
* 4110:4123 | 1.2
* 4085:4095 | 0.3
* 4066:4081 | 0.1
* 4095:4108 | 2.4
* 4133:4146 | -0.2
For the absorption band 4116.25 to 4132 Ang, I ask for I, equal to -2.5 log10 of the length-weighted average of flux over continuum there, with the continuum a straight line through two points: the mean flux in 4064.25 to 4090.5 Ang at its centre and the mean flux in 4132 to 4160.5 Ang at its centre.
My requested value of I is 0.05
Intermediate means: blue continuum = 75.9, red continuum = 78.6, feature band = 74.5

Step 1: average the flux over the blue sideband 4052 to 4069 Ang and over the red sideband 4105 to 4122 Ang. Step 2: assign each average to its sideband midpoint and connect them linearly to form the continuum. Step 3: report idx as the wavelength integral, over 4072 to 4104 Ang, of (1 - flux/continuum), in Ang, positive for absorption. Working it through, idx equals 0.8 Ang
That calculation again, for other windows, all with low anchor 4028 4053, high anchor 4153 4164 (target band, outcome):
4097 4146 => 3.72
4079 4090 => 0.59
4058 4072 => -0.73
